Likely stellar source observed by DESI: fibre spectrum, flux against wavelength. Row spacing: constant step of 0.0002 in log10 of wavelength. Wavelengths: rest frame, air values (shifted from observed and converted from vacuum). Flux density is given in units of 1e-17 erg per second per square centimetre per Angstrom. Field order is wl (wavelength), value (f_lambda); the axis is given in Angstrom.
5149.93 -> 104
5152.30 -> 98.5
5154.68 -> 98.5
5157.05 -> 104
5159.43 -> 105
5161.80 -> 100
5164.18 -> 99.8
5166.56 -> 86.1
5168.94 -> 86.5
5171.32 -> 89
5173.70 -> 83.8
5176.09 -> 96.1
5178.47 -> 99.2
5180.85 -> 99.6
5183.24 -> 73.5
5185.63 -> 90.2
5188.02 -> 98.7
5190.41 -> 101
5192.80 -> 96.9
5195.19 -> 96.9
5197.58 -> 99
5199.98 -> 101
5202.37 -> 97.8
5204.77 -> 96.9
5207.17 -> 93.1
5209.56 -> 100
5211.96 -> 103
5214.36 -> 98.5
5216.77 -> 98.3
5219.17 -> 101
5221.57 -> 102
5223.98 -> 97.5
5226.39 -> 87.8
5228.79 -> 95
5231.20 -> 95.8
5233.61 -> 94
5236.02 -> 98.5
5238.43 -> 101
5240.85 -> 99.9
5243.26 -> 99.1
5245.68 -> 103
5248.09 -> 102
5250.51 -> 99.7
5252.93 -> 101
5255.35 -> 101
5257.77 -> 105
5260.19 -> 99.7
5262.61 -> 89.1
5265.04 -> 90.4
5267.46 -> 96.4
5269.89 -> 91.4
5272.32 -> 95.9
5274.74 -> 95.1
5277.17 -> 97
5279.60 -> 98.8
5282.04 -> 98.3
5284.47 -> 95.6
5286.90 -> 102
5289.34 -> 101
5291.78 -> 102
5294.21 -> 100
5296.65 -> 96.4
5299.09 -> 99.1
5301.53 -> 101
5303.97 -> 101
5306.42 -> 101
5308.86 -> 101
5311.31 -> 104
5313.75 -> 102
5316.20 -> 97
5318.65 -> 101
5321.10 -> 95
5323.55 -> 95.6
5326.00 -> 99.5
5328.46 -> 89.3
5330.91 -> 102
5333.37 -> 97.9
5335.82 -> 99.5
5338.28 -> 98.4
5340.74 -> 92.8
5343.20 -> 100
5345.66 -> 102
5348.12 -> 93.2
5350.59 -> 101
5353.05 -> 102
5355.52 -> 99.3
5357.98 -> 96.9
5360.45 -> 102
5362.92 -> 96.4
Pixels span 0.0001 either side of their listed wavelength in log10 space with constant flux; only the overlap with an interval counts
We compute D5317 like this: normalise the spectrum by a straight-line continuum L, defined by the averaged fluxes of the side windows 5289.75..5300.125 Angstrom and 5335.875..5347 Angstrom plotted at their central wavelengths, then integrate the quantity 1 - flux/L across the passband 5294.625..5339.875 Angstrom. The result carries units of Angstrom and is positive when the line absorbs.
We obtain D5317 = 0.0 Angstrom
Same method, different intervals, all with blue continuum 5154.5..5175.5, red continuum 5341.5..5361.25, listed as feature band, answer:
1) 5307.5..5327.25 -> -0.18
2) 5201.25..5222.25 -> -0.68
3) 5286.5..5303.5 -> -0.39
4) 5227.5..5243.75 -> -0.19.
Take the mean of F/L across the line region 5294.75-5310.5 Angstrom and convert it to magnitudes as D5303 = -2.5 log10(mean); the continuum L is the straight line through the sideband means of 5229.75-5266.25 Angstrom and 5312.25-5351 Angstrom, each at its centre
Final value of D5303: -0.02 mag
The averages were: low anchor 98.6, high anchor 97.9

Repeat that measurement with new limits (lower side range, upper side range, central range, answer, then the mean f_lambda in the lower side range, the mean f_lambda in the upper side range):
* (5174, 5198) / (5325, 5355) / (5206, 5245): -0.03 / 94.6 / 98.1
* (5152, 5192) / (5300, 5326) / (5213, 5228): -0.01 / 94.6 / 99.8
